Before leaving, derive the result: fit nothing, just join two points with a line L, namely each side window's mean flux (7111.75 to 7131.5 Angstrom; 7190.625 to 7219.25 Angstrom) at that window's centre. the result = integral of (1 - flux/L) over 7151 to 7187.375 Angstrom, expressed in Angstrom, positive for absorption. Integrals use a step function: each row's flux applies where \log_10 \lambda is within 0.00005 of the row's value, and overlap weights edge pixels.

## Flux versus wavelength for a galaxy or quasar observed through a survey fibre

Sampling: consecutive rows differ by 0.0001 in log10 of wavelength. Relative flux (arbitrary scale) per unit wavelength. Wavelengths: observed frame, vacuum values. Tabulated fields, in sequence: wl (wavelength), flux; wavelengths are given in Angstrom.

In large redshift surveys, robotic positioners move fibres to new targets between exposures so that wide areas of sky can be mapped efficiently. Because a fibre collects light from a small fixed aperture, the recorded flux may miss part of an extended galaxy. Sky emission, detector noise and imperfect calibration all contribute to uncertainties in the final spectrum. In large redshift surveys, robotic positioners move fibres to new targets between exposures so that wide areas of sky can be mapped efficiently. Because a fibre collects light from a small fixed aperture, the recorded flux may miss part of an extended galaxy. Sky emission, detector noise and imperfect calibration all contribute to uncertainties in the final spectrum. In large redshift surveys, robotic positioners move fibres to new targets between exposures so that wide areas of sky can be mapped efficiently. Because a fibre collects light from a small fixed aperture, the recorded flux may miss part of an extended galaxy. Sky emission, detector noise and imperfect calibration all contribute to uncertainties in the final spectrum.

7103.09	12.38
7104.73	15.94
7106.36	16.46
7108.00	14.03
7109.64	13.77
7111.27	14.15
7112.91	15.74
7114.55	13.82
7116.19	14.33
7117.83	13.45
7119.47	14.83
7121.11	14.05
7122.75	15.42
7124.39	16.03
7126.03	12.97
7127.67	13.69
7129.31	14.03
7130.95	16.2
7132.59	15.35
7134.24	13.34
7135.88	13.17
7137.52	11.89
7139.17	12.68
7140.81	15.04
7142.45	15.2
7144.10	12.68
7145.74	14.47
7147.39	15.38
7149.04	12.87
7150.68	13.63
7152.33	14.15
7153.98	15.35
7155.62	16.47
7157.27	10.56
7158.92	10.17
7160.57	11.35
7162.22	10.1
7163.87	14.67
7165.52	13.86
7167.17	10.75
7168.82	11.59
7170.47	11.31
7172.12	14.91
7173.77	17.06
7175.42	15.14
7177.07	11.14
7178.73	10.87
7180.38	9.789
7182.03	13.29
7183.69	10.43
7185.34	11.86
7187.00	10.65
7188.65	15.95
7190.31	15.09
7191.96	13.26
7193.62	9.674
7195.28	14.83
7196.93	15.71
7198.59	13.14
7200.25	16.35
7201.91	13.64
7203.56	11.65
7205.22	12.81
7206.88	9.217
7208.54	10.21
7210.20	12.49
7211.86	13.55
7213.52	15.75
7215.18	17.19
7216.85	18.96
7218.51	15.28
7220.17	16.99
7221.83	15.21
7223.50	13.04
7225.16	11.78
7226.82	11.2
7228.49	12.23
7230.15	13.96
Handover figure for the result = 3.96 Angstrom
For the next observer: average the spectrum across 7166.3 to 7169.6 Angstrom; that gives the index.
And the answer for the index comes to 11.2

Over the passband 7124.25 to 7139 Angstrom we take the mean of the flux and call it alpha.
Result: 13.9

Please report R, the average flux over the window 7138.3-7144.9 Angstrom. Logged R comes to 13.9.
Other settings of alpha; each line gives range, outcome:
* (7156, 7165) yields 11.7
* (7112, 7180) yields 13.6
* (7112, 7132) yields 14.6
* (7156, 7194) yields 12.4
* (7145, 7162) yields 13.3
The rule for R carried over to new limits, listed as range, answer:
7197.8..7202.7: 14.4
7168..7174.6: 13.7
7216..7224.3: 15.9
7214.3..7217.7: 18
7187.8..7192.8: 14.7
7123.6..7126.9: 14.5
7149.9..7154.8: 14.4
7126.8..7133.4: 14.8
